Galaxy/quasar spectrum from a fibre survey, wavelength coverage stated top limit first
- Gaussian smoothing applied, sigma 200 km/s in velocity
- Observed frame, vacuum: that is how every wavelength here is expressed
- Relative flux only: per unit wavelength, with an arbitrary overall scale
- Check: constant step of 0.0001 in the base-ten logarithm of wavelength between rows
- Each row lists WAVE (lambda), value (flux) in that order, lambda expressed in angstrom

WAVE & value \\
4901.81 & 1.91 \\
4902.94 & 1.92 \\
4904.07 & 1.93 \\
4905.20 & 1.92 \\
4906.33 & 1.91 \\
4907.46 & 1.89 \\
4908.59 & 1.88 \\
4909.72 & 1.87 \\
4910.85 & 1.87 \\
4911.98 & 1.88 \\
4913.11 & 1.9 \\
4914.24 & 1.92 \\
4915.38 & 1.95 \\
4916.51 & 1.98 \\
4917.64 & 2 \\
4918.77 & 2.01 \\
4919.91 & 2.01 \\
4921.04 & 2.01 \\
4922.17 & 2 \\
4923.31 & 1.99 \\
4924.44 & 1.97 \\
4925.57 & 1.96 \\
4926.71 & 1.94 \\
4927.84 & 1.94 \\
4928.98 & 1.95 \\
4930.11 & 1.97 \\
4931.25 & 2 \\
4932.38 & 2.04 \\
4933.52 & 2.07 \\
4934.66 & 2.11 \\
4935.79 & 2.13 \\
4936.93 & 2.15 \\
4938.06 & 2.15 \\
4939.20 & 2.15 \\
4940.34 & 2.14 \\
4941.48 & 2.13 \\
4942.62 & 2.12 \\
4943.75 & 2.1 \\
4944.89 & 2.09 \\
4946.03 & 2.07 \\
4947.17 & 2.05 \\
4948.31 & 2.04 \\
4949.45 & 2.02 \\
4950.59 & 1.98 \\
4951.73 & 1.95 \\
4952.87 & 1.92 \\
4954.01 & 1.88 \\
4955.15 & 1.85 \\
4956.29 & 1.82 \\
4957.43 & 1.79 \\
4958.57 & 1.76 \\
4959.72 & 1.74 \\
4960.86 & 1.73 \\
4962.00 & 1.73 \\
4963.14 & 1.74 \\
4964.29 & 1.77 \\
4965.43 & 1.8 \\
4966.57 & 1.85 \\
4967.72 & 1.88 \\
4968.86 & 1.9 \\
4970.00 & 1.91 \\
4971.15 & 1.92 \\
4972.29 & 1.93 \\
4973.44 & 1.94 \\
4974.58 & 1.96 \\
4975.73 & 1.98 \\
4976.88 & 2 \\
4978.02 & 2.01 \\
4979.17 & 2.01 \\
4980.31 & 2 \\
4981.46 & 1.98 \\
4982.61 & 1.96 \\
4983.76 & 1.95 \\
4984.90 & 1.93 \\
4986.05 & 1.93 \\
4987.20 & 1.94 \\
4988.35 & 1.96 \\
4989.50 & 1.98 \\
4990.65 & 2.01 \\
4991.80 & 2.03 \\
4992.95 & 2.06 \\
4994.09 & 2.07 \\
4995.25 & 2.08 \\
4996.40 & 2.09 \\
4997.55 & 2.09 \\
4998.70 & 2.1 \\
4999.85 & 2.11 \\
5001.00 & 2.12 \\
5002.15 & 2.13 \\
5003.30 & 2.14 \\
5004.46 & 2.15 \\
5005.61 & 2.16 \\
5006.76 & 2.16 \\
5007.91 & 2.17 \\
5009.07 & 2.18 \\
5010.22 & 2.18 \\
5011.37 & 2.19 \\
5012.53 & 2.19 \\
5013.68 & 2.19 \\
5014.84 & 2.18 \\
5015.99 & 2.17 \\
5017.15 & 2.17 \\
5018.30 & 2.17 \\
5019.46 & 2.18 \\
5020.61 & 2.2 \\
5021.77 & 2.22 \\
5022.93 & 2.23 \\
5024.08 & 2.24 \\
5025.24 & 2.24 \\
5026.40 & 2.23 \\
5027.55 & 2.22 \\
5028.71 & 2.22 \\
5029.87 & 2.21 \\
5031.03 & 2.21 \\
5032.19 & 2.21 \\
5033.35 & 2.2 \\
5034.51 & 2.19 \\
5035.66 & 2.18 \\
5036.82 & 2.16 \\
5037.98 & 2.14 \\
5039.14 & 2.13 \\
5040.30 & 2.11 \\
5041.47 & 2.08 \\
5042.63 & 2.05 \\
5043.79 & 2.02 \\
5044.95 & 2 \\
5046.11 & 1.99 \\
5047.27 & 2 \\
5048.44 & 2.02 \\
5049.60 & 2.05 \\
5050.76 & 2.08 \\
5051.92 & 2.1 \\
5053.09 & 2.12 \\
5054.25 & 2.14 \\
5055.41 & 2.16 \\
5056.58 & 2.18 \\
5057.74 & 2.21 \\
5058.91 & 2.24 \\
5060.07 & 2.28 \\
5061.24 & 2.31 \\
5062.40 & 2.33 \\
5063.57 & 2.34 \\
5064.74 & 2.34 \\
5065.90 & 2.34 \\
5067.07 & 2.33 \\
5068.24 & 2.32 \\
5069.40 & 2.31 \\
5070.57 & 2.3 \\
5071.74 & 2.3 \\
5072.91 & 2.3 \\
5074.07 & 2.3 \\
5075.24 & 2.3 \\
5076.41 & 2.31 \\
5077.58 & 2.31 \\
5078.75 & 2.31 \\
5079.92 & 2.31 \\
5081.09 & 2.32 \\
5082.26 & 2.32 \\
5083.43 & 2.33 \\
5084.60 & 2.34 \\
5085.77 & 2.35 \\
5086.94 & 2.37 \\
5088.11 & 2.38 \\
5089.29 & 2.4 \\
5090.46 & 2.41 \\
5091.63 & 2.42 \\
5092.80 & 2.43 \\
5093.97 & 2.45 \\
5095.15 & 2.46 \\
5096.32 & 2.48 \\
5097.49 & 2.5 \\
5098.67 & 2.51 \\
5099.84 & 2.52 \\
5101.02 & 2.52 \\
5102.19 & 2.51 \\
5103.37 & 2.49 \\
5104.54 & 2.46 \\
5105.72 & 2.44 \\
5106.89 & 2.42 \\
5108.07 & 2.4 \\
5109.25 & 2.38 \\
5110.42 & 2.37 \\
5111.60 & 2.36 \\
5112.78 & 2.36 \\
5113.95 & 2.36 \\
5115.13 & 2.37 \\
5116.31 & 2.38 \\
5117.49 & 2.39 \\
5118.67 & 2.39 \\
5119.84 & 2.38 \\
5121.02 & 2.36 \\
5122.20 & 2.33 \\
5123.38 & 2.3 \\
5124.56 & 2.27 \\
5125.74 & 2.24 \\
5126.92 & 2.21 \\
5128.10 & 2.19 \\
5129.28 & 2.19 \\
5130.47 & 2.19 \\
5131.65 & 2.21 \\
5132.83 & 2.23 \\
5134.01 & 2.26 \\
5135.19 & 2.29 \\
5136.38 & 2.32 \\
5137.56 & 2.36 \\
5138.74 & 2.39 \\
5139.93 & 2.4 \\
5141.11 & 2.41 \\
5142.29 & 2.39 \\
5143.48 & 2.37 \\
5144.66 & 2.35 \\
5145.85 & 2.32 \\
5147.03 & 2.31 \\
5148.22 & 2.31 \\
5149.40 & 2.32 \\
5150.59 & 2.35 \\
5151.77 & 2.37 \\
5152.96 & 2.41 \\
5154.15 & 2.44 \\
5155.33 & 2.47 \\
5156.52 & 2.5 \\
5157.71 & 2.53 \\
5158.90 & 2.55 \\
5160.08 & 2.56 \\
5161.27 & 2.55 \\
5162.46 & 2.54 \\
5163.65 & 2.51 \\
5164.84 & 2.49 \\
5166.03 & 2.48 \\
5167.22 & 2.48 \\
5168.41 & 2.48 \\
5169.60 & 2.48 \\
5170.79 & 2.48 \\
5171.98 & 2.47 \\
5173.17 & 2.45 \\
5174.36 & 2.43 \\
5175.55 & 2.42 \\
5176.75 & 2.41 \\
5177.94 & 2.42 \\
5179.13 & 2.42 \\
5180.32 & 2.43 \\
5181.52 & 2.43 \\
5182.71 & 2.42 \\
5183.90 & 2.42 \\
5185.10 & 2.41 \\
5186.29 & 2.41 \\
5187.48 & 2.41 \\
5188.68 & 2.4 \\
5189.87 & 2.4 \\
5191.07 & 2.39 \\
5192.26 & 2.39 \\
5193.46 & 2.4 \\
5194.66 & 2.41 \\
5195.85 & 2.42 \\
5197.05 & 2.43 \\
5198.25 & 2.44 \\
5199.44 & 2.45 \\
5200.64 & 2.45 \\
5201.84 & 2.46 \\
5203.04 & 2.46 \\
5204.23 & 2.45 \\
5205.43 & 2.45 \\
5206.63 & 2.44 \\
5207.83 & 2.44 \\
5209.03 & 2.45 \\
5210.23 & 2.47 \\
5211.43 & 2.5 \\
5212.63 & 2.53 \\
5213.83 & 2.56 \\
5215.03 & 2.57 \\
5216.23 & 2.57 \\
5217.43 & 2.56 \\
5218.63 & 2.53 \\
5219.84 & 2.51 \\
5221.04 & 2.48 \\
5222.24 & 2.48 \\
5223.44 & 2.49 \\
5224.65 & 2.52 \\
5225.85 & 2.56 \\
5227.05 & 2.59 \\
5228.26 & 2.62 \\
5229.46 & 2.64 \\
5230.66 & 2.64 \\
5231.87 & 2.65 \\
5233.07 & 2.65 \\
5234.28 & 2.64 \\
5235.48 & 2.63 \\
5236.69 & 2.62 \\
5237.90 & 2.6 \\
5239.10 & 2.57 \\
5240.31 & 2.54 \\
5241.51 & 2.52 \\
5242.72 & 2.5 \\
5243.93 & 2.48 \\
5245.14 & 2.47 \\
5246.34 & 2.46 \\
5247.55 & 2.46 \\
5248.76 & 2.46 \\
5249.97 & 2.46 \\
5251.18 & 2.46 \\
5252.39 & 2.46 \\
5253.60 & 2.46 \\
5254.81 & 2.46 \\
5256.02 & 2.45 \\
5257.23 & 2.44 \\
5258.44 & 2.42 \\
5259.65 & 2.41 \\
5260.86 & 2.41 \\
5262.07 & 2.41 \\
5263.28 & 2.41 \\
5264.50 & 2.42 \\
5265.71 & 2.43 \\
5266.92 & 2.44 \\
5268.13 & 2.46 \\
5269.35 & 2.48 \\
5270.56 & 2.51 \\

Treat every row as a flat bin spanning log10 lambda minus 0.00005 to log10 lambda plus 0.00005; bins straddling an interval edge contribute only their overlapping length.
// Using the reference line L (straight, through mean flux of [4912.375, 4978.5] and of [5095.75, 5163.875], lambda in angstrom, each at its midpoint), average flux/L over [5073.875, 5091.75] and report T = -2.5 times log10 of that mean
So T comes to -0.030 mag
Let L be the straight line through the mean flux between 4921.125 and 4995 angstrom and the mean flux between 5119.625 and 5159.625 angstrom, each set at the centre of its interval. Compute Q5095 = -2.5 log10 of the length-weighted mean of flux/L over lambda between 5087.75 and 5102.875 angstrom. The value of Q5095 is -0.10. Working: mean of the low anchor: 1.97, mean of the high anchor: 2.34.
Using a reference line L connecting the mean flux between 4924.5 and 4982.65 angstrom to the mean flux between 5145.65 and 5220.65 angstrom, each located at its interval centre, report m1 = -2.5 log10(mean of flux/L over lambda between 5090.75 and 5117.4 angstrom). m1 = -0.070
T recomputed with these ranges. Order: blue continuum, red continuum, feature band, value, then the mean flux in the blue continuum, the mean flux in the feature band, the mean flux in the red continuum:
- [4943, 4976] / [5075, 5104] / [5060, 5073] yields 0.00 mag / 1.9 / 2.32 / 2.4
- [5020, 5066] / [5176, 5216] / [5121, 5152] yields 0.02 mag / 2.17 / 2.3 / 2.44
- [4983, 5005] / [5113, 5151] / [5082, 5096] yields -0.08 mag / 2.04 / 2.39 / 2.32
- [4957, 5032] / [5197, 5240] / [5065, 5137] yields -0.04 mag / 2.04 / 2.35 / 2.53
